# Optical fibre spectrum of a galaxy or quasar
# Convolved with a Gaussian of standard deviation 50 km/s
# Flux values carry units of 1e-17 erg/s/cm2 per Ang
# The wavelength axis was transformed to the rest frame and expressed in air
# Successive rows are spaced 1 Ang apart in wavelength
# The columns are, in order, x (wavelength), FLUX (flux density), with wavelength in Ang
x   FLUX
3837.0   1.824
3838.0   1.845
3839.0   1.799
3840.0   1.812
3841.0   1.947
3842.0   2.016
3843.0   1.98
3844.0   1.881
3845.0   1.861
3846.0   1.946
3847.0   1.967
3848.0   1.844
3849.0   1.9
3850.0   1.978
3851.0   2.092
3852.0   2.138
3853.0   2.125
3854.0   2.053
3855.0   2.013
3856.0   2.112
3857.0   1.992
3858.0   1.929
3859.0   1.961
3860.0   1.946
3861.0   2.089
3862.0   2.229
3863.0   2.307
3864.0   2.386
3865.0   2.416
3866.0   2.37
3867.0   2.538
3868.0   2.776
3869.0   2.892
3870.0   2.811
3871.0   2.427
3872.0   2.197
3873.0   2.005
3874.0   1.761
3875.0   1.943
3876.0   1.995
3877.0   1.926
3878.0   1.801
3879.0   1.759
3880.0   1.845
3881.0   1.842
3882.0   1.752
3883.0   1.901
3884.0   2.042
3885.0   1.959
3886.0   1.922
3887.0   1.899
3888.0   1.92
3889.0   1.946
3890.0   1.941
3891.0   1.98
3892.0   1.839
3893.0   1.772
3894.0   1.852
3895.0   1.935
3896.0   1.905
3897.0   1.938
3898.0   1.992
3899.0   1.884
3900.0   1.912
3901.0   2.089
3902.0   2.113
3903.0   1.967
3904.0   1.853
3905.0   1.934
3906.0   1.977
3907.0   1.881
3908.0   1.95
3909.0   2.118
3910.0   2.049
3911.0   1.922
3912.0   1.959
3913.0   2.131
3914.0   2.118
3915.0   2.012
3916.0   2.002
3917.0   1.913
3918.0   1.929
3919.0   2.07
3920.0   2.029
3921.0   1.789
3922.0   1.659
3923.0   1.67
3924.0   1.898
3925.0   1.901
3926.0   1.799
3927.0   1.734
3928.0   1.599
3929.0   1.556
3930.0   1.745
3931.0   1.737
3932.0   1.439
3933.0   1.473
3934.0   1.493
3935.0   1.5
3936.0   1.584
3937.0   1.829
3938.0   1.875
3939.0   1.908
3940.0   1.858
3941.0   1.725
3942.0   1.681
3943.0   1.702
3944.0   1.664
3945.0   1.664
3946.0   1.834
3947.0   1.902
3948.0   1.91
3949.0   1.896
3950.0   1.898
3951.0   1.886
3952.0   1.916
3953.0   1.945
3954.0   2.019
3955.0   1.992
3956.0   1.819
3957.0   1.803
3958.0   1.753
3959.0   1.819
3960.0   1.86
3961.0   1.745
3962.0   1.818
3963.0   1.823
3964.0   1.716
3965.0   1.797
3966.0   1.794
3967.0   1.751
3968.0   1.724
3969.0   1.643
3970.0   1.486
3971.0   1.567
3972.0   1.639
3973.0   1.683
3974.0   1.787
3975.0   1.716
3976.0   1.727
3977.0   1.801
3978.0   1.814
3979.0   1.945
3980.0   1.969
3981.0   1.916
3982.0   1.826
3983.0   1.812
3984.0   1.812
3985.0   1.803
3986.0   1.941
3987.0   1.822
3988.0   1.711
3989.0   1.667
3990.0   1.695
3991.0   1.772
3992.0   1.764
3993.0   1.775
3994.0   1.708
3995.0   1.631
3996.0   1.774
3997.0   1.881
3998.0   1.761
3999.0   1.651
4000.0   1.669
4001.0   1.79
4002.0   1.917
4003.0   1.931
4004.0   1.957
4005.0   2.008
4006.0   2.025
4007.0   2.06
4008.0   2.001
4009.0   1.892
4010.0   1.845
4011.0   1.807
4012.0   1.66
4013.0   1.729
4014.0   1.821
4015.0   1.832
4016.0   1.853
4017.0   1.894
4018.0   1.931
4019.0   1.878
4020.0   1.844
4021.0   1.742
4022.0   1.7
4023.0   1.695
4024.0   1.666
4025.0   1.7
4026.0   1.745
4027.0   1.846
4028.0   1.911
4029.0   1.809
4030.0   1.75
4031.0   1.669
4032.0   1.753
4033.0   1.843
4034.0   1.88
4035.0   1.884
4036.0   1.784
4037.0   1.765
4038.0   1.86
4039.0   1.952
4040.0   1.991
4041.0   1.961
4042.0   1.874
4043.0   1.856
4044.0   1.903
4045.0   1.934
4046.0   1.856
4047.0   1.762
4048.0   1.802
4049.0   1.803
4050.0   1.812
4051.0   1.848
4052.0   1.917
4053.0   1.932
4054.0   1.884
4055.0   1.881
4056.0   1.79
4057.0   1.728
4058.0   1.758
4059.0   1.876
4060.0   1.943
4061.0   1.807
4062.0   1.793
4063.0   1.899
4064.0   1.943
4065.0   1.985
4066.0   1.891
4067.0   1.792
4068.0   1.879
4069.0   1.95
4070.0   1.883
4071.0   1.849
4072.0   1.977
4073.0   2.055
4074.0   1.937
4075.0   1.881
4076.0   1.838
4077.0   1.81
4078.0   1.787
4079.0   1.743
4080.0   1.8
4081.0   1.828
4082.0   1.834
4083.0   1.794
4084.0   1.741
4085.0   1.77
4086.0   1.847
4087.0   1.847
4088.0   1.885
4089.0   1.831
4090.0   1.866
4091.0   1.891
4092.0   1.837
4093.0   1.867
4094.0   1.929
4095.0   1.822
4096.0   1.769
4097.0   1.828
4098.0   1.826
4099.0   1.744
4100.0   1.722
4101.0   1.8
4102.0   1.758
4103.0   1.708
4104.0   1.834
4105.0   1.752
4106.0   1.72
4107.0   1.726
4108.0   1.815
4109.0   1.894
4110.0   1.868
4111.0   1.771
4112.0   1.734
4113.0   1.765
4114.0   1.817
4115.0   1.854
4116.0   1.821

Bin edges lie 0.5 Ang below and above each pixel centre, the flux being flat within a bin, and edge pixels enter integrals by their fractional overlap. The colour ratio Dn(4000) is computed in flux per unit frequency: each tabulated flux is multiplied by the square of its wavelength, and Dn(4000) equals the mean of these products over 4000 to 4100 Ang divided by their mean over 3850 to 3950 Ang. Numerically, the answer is 1.02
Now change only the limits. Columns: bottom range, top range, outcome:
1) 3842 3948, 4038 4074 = 1.05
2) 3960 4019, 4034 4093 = 1.07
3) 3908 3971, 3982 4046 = 1.05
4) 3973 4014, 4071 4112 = 1.05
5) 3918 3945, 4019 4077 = 1.13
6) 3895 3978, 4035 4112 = 1.08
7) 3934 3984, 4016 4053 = 1.06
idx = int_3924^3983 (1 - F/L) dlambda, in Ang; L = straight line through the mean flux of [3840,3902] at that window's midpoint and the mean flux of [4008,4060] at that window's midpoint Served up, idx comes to 5.0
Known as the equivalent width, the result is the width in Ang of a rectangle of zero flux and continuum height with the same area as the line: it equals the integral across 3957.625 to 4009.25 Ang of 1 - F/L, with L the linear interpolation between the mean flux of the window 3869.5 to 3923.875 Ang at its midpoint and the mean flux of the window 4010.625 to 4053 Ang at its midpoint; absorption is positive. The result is 2.1 Ang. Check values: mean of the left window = 1.96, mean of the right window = 1.82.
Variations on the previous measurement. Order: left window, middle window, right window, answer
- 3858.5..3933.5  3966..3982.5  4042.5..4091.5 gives 1.5 Ang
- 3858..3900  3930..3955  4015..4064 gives 2.6 Ang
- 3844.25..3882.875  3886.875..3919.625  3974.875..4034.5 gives 0.9 Ang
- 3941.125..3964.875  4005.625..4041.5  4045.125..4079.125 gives 0.4 Ang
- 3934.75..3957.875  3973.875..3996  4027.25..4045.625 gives 0.5 Ang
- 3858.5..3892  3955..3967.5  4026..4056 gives 1.1 Ang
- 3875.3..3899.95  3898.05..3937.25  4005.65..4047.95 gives 0.7 Ang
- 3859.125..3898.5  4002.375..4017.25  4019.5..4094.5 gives 0.1 Ang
